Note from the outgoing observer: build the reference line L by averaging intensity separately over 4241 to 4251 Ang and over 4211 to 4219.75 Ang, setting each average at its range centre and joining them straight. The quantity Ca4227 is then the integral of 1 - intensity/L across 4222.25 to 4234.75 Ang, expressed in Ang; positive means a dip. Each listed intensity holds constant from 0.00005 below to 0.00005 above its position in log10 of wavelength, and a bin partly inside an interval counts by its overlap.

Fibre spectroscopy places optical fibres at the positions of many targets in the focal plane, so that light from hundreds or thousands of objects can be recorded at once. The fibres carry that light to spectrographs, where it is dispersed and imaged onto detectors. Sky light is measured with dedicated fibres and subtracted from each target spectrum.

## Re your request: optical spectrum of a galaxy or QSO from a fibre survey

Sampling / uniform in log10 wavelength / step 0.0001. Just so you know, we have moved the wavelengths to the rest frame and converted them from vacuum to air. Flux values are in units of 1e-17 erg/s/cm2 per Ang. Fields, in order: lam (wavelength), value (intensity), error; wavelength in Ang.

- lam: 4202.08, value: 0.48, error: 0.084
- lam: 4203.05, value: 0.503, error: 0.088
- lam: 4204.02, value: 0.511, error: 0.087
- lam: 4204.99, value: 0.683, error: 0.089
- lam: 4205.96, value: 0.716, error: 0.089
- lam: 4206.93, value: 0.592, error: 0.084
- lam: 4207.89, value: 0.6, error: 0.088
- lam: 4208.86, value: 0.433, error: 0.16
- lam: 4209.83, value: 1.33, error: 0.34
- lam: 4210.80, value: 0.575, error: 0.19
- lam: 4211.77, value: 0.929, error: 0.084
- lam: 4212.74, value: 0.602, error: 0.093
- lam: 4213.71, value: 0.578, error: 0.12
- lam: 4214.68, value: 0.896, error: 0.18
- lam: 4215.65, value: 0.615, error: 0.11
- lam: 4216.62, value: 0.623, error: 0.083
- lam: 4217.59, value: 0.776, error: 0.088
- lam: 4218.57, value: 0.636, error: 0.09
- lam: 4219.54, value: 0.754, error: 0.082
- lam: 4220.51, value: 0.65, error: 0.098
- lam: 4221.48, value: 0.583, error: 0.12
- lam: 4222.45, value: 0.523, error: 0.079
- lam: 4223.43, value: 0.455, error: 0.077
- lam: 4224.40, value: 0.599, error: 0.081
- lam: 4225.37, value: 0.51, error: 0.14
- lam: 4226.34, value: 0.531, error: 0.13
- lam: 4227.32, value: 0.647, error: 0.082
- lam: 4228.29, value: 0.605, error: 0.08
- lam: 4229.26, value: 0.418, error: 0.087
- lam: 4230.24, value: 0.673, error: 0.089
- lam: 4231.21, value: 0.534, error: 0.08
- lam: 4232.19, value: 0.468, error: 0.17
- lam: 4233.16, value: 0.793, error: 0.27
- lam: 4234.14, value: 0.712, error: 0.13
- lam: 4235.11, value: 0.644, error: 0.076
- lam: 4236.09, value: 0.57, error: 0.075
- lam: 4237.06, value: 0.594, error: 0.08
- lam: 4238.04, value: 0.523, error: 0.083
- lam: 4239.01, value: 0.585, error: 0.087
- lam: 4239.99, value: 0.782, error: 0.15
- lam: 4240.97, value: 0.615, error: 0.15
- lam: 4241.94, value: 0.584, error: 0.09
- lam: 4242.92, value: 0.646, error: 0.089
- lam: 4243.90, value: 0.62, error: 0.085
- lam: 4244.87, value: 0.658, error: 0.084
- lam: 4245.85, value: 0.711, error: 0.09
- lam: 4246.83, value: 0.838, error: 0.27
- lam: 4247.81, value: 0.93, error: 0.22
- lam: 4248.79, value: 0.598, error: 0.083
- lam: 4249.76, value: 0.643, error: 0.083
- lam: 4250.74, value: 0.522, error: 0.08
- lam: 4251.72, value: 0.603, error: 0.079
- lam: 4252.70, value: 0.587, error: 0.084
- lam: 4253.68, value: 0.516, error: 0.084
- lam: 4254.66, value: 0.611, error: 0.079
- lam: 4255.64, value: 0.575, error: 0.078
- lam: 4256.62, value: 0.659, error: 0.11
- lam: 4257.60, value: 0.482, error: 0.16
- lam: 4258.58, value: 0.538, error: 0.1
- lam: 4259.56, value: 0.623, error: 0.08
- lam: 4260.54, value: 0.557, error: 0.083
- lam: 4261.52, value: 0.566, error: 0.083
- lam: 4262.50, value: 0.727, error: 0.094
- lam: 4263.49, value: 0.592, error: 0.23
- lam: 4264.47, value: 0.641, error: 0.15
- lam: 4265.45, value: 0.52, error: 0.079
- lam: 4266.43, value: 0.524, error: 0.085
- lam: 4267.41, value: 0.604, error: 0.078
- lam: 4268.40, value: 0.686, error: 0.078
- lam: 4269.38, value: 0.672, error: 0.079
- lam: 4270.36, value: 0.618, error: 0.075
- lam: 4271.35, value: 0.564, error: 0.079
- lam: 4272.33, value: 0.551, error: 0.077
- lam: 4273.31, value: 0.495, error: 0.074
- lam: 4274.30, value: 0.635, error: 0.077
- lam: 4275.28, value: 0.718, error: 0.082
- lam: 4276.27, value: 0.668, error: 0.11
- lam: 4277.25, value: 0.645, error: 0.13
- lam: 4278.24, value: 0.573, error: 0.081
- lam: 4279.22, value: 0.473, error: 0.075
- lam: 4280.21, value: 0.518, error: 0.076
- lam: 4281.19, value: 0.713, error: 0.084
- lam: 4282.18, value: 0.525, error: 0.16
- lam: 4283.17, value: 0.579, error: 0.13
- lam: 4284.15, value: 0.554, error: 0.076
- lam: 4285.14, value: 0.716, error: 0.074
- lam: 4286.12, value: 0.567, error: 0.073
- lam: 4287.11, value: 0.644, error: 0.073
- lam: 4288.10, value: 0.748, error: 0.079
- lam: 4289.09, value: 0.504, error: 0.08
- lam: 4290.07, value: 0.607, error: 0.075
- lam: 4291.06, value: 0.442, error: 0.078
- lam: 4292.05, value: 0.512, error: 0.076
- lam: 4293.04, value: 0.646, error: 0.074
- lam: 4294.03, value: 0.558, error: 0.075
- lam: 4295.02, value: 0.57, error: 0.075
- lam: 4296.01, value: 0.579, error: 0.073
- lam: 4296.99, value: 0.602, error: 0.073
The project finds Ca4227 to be 2.1 Ang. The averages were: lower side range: 0.706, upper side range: 0.676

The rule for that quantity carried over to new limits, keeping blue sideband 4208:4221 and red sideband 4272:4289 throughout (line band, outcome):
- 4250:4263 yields 1.3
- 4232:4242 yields 0.7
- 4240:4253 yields 0.0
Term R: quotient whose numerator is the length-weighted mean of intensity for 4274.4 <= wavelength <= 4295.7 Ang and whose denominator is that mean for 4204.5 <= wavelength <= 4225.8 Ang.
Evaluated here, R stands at 0.89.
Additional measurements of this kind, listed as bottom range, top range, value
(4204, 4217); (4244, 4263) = 0.90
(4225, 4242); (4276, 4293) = 0.98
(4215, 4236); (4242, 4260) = 1.04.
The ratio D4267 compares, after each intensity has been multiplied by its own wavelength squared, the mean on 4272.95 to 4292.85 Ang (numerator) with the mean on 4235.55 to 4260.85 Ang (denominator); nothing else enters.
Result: 0.97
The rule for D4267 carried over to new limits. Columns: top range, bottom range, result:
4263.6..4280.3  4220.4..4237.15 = 1.04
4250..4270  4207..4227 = 0.92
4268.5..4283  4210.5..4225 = 0.94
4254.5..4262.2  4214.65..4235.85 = 0.96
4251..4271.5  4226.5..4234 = 1.01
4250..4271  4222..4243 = 1.02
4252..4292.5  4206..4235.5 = 0.94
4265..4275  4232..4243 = 0.95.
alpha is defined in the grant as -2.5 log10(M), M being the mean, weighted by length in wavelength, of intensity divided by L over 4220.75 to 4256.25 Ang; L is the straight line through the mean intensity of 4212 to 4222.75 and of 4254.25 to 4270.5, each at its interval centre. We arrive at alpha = 0.04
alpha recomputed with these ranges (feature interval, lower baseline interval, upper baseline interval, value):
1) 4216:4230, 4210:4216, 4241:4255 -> 0.19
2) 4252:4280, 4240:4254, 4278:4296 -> 0.05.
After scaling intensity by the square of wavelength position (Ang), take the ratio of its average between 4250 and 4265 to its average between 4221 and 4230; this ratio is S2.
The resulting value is 1.09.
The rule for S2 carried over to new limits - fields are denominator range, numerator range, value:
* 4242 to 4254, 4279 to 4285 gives 0.89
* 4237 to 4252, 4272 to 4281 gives 0.92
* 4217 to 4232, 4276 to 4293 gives 1.02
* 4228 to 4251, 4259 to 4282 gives 0.96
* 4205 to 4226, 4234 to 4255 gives 0.98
